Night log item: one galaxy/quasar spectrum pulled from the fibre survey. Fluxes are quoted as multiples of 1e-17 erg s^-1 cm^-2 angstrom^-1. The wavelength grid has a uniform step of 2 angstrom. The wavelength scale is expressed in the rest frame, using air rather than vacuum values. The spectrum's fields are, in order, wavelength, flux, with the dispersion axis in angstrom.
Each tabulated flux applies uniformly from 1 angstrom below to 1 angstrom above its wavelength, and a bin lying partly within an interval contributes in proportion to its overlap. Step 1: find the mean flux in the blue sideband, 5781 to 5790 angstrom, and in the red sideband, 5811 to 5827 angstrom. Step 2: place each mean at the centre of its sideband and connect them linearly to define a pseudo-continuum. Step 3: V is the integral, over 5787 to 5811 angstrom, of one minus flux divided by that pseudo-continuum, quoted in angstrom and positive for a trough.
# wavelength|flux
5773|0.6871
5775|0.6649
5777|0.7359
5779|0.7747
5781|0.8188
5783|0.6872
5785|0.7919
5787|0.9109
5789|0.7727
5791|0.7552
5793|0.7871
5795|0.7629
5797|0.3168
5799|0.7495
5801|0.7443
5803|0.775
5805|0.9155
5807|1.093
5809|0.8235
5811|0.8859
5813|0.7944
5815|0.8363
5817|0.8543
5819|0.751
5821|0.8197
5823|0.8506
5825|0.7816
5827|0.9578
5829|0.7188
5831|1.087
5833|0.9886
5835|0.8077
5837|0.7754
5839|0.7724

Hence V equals 0.7 angstrom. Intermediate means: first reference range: 0.794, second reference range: 0.826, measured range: 0.783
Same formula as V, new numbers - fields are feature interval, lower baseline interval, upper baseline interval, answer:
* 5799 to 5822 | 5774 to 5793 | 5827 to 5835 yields 0.4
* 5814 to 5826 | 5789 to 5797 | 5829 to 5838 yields 0.2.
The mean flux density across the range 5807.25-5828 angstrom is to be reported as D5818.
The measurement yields 0.845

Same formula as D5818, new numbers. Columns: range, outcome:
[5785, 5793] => 0.807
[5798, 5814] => 0.848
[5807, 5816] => 0.864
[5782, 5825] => 0.794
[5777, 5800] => 0.739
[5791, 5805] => 0.71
